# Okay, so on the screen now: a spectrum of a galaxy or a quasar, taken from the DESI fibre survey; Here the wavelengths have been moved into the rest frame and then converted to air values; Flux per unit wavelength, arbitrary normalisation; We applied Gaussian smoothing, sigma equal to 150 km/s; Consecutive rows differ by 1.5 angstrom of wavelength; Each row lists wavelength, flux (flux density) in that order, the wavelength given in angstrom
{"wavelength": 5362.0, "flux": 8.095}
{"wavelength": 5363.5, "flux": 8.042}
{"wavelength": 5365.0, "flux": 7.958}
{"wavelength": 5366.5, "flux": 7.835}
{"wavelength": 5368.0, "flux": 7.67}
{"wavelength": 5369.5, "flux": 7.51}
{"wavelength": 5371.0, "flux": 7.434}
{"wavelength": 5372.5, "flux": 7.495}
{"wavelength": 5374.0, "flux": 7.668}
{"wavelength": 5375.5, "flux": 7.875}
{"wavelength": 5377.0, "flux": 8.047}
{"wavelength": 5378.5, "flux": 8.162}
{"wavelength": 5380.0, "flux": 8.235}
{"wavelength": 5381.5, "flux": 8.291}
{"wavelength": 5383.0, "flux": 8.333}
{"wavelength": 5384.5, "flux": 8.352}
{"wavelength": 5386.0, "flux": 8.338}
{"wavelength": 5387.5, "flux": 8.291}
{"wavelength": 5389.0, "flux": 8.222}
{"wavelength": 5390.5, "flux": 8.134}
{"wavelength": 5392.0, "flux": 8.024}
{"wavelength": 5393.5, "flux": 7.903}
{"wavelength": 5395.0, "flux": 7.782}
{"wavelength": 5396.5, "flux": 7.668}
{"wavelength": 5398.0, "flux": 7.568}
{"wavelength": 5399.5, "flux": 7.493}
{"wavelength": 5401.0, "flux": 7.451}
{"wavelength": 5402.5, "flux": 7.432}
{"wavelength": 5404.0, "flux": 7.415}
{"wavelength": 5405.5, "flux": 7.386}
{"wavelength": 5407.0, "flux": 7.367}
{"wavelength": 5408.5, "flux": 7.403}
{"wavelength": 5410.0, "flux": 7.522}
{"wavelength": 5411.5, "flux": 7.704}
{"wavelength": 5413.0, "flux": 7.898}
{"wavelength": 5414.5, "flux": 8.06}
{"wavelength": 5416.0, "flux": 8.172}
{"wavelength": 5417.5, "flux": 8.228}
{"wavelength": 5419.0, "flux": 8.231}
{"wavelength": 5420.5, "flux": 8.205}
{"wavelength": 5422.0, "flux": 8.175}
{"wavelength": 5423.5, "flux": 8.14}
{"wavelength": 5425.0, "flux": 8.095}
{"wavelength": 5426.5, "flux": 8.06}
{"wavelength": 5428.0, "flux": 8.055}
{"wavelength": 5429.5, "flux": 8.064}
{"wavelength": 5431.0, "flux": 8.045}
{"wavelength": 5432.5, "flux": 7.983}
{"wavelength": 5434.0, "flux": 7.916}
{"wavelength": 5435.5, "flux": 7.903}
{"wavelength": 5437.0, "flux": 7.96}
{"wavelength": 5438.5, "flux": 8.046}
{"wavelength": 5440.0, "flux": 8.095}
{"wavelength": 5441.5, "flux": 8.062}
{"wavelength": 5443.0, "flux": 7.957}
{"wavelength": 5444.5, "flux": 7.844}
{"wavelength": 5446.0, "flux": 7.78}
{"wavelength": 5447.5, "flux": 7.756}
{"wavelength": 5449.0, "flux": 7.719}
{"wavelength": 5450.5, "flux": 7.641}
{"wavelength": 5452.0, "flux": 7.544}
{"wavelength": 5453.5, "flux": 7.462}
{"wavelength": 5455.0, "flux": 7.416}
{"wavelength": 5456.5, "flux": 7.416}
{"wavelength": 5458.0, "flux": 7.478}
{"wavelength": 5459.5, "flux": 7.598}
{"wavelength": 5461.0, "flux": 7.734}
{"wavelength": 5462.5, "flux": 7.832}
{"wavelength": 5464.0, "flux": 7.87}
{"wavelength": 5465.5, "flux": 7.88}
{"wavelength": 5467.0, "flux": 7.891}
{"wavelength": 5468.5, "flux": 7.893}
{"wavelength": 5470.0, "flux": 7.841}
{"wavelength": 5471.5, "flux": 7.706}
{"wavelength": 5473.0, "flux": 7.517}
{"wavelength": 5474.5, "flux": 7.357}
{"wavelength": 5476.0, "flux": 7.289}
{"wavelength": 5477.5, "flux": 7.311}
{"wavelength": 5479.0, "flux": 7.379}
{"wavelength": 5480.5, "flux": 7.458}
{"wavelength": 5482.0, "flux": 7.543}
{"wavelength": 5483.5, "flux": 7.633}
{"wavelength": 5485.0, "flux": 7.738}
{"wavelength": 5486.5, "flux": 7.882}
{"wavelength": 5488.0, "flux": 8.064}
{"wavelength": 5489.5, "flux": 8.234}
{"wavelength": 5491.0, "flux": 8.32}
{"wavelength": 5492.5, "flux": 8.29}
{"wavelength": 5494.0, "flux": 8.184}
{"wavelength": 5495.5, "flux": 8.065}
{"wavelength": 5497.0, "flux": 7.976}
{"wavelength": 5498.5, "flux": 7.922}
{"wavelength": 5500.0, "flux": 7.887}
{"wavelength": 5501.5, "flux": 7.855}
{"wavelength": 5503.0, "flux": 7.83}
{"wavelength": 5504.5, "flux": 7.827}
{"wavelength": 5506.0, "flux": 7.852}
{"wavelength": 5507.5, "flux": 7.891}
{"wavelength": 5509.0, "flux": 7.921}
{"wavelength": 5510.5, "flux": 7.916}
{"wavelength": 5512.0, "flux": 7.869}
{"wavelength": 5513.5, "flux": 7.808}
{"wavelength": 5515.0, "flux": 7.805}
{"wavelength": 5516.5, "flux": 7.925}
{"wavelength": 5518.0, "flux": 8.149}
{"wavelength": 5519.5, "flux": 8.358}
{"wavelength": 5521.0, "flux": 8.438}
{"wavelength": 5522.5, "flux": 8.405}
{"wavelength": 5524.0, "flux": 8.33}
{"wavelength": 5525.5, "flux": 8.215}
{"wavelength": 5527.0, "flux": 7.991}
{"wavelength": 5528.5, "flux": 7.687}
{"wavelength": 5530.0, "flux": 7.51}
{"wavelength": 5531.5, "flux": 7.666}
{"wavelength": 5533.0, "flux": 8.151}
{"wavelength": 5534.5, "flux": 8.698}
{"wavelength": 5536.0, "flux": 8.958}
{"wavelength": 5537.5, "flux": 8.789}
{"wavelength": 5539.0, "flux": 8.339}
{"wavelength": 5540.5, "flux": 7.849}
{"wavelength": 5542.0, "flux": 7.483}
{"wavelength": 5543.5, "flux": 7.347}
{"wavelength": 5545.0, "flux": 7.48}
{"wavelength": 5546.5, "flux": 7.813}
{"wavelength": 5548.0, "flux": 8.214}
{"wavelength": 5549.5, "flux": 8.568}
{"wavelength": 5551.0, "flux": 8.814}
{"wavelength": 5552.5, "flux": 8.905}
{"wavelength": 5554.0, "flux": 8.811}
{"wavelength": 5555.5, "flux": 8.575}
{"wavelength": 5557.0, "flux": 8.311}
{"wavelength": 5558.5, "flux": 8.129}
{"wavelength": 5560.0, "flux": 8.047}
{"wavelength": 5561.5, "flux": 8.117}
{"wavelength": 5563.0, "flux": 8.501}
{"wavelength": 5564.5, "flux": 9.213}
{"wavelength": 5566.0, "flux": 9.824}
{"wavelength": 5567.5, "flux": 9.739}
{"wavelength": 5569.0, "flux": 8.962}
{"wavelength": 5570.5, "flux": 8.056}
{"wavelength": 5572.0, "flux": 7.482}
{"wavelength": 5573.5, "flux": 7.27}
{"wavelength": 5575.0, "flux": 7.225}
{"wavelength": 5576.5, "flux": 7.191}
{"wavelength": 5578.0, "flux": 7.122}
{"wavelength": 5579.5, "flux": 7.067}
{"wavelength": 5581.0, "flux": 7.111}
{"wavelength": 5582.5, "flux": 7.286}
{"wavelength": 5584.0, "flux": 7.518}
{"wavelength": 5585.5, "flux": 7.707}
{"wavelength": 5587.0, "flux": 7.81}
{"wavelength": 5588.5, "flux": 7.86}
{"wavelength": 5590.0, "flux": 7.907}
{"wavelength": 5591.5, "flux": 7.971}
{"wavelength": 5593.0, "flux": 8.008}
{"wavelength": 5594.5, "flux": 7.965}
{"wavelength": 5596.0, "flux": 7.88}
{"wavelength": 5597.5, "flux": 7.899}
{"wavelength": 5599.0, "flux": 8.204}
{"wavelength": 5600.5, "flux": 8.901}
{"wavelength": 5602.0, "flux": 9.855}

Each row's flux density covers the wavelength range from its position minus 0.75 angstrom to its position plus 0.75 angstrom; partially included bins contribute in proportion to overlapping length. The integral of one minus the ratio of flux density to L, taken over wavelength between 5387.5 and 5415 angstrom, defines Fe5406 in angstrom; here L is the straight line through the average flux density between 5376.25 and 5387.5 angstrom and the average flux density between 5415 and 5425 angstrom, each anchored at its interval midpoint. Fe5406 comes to 1.7 angstrom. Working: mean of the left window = 8.25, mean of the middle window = 7.7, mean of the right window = 8.18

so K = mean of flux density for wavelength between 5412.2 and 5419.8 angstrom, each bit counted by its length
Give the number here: 8.12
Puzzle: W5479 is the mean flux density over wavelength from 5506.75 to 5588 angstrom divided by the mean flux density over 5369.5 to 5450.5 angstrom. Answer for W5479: 1.02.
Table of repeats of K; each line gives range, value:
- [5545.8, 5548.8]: 8.03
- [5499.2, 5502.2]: 7.87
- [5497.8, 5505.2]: 7.86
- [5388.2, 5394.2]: 8.07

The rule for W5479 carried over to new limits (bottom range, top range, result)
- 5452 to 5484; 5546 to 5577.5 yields 1.10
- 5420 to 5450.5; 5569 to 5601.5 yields 0.97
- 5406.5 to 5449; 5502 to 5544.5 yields 1.01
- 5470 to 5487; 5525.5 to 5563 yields 1.09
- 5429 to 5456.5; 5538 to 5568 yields 1.07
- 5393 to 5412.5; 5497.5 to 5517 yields 1.04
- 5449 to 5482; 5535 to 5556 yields 1.09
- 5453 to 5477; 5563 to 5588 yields 1.04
